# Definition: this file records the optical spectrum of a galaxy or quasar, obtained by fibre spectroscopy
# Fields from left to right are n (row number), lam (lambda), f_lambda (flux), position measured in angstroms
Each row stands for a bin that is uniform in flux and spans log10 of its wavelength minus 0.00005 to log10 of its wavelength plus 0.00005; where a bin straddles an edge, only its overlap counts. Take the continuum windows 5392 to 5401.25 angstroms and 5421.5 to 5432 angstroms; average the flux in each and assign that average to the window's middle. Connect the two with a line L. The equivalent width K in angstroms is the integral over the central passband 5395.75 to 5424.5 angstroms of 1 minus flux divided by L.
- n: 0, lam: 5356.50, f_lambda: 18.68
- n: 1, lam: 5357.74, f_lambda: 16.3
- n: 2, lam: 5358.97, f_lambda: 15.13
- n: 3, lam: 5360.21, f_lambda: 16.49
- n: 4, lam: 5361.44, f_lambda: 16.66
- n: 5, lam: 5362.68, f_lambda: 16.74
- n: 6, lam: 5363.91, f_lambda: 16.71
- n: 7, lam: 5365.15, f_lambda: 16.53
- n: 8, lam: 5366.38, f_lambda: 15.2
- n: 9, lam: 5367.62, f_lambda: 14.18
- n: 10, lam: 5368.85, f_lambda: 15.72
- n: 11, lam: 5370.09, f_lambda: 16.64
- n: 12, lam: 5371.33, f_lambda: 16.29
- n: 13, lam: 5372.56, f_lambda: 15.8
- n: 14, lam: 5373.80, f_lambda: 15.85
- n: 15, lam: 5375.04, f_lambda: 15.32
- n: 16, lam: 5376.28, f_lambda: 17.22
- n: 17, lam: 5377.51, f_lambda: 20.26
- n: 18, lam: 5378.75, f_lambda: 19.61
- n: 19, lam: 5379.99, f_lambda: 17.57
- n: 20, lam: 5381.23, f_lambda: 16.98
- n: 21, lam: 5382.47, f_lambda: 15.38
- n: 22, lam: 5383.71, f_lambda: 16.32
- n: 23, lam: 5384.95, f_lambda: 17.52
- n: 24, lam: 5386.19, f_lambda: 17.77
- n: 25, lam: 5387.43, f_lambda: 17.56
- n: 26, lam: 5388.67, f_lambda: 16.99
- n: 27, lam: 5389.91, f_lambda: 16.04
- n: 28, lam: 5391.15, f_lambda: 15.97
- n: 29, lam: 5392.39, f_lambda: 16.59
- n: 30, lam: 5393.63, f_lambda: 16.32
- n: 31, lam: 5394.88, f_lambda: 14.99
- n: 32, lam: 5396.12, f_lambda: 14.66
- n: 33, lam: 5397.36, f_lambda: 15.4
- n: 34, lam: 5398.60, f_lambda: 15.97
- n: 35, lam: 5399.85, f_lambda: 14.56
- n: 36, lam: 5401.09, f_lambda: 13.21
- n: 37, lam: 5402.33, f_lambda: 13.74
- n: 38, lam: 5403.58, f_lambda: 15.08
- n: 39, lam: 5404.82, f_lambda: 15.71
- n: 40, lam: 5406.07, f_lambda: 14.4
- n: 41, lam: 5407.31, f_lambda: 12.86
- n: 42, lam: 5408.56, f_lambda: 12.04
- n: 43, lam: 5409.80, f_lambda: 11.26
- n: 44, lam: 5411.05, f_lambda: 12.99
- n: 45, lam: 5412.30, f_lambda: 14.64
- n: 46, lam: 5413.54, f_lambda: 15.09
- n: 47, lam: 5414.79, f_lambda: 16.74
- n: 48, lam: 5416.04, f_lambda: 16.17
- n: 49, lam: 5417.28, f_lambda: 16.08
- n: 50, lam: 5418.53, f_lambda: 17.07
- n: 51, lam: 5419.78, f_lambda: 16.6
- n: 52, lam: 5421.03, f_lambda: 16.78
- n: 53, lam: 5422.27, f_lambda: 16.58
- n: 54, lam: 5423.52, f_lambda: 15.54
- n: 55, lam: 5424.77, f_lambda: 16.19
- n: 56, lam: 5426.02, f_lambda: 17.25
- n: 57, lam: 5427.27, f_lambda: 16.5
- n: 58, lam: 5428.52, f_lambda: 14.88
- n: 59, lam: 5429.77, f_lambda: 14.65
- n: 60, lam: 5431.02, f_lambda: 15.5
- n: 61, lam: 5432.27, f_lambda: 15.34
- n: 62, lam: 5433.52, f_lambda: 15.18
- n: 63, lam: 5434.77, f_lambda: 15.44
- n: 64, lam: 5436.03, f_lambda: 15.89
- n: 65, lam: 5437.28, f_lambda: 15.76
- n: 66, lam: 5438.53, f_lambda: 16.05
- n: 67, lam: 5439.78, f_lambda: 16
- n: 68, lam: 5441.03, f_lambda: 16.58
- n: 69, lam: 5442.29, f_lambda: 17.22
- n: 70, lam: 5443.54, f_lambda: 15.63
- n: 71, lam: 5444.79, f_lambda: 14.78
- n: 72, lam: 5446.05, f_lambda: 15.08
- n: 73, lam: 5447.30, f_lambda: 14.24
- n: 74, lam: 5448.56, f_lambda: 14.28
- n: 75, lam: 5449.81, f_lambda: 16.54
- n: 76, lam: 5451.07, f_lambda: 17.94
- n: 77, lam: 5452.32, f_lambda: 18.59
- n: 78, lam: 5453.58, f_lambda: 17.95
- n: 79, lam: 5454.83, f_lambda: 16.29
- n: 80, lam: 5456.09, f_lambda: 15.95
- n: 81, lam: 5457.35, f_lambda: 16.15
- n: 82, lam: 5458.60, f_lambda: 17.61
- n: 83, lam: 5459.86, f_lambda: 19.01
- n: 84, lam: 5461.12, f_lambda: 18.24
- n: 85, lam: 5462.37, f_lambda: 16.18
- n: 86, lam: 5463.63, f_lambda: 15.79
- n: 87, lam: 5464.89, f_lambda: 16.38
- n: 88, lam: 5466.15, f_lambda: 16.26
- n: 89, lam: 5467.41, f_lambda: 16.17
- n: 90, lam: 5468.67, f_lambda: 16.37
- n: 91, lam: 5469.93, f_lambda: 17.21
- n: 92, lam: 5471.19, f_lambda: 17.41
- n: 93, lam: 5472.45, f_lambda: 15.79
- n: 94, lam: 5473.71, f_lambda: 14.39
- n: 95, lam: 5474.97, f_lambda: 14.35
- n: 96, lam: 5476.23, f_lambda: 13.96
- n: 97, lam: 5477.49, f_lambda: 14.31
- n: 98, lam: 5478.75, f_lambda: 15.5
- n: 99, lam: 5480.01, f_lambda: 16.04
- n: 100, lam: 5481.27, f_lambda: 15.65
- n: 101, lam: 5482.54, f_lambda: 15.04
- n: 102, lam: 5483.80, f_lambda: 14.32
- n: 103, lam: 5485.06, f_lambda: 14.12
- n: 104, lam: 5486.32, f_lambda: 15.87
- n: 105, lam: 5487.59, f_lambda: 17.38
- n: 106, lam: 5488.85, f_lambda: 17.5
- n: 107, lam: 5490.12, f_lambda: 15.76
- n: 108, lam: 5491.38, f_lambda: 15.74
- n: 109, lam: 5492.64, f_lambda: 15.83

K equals 1.1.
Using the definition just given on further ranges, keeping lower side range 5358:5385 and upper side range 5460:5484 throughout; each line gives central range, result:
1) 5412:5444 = 0.31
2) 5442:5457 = -0.17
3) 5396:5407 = 1.10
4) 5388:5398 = 0.31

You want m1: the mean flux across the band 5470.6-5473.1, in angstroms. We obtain 16.6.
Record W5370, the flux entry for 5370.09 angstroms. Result 16.64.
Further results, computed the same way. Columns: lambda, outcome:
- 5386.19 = 17.77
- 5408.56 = 12.04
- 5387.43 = 17.56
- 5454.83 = 16.29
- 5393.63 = 16.32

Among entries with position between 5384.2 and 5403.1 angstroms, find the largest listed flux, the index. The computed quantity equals 17.77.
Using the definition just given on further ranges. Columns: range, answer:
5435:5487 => 19.01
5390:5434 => 17.25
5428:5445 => 17.22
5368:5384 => 20.26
